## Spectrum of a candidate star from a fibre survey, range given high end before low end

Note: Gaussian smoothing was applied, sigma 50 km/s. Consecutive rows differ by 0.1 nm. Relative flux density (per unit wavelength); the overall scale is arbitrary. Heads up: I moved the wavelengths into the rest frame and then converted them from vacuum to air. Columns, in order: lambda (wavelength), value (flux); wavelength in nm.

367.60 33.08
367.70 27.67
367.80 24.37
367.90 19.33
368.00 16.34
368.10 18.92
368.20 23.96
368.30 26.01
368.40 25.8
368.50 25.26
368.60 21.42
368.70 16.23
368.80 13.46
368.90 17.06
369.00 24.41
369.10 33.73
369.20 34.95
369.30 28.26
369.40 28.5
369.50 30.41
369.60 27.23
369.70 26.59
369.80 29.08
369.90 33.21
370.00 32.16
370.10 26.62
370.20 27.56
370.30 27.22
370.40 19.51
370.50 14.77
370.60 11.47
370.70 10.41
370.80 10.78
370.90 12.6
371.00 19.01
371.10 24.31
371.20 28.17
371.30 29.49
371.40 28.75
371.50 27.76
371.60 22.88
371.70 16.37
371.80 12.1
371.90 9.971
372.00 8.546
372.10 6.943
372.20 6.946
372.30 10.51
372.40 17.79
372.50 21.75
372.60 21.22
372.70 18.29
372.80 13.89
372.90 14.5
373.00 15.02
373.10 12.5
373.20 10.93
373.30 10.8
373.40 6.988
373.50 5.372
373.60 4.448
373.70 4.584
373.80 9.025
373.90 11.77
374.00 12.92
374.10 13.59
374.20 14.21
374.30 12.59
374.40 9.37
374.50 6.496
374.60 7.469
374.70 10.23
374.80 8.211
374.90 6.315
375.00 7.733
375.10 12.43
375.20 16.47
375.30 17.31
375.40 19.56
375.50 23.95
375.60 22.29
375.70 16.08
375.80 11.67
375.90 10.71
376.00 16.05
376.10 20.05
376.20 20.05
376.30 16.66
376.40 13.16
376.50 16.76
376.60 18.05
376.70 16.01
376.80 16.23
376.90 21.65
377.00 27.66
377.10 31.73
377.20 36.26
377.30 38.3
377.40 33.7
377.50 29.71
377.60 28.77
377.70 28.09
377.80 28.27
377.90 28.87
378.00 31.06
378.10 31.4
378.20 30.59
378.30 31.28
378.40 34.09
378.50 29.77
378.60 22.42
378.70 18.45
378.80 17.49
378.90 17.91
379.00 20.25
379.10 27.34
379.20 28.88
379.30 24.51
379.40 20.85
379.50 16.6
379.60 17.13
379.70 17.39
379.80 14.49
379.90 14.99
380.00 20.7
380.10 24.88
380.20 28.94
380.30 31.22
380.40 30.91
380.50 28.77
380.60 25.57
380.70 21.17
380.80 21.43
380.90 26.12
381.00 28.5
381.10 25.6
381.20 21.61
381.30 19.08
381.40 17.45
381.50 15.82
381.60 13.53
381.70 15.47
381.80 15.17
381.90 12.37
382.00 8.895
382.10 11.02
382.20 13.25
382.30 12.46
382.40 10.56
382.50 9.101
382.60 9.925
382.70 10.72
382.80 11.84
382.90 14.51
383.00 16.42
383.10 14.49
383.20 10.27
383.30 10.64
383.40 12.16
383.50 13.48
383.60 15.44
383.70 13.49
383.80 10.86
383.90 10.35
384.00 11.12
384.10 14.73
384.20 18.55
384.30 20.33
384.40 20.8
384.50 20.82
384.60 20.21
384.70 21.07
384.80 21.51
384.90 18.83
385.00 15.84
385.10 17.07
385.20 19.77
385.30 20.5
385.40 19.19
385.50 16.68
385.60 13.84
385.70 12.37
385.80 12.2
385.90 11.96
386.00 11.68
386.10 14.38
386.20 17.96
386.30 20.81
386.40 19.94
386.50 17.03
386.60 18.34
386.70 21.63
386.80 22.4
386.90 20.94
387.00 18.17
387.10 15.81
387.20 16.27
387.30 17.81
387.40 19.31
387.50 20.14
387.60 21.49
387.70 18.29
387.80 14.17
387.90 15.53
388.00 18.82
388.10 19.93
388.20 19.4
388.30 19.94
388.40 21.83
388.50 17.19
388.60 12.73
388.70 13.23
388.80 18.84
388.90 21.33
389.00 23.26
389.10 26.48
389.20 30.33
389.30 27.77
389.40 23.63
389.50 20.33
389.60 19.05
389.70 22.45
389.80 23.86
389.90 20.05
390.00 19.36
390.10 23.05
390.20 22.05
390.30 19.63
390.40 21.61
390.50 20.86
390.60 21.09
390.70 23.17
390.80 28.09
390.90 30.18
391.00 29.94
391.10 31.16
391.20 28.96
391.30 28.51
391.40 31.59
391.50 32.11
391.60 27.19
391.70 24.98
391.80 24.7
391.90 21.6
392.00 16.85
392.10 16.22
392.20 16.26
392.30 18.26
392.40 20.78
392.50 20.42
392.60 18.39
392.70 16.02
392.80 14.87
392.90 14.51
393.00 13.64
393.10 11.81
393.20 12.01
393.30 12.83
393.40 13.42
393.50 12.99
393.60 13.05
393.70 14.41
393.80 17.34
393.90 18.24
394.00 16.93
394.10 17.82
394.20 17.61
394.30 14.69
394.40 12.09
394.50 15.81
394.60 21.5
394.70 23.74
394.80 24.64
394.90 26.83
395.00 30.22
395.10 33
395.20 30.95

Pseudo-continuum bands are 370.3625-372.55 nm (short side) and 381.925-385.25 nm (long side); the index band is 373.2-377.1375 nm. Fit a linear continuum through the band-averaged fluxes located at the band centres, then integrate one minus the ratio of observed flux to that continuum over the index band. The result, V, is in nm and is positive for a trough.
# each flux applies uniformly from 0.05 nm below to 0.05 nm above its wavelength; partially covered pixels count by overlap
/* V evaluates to 0.526 nm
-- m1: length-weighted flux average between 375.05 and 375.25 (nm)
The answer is 14.4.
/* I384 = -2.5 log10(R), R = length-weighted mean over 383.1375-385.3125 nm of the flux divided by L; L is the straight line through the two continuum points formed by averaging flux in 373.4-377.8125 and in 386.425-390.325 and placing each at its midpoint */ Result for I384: 0.18 mag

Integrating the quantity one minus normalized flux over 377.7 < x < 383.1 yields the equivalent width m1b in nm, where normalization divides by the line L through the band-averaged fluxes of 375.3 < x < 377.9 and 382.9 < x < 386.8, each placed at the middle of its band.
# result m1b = -0.23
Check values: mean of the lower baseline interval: 22.5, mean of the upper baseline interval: 16.3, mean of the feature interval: 20.7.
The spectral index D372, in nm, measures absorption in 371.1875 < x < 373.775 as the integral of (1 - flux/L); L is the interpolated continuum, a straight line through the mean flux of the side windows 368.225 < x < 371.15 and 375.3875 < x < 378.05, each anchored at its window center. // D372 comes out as 0.96 nm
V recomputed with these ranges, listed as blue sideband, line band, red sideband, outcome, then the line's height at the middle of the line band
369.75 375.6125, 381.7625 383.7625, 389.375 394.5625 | 0.63 nm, 18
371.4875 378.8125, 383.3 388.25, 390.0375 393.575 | 0.68 nm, 19.8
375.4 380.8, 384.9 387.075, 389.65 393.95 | 0.46 nm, 21.9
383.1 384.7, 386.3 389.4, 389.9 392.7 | -0.03 nm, 19.5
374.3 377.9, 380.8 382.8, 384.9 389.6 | 0.34 nm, 18.8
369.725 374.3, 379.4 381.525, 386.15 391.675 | -0.35 nm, 19.2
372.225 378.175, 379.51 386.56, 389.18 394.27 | 0.66 nm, 18.9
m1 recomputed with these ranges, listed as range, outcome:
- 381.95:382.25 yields 11.1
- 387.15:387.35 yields 17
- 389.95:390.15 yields 21.2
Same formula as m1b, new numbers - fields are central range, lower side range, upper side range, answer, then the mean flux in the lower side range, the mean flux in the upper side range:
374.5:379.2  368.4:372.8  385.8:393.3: -0.11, 21.2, 20.4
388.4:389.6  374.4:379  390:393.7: -0.03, 20.9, 20.8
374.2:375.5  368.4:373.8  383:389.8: 0.48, 19.1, 17.9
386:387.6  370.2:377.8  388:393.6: 0.11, 16.8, 21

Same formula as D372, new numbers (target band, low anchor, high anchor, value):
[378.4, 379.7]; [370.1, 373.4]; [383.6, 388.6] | -0.37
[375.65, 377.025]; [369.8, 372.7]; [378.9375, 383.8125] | 0.12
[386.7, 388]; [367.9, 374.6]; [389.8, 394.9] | 0.08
